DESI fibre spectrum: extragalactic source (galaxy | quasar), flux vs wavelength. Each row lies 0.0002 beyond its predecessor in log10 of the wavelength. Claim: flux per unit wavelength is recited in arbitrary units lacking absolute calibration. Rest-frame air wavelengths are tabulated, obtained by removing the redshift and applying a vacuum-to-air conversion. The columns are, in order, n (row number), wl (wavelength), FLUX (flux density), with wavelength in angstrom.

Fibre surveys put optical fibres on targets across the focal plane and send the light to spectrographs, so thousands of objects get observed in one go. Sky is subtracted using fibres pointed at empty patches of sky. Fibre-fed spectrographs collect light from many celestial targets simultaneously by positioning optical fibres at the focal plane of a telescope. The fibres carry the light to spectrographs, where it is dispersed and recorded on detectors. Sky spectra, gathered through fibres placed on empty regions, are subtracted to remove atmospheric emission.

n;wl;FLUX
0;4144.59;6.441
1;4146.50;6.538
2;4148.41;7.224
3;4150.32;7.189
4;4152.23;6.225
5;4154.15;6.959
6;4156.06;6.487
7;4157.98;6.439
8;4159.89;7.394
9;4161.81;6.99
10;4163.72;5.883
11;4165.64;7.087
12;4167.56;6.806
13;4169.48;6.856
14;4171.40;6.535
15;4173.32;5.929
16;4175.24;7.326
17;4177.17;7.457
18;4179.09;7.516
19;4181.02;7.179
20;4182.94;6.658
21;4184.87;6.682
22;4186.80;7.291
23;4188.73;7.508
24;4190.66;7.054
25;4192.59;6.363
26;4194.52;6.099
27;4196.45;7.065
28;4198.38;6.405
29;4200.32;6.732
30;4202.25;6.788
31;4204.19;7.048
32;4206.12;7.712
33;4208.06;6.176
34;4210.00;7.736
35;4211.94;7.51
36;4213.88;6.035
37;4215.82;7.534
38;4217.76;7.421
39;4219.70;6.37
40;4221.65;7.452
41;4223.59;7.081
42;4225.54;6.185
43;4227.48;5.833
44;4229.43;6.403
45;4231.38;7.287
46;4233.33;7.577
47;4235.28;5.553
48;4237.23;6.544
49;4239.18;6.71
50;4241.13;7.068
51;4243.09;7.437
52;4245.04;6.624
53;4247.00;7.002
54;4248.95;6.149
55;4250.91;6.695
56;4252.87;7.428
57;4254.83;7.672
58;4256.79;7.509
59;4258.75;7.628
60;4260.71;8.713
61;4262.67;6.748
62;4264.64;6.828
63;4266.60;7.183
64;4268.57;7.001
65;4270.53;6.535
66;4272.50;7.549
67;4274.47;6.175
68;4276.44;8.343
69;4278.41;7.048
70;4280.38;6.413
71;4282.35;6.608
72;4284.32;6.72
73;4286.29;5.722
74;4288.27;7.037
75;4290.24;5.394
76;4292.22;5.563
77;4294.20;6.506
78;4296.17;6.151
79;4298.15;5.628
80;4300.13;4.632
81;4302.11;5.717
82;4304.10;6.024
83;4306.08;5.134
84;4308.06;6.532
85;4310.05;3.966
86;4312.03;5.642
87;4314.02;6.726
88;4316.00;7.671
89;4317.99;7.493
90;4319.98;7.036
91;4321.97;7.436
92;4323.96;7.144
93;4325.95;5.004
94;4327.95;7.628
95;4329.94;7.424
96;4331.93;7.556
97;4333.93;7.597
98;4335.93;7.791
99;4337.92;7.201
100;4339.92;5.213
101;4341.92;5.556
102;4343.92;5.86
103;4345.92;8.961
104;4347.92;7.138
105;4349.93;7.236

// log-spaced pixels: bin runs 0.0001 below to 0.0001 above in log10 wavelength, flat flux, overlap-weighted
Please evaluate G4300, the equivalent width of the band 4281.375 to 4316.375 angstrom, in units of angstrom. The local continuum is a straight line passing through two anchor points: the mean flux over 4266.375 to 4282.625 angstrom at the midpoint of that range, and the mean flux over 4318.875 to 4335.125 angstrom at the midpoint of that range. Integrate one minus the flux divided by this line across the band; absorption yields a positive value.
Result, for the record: 5.5 angstrom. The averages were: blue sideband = 6.99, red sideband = 7.11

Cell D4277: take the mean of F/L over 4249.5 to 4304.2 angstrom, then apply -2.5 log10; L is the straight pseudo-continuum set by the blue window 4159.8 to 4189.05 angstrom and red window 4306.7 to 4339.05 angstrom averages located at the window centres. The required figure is 0.03 mag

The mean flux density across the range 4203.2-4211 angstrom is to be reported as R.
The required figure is 7.17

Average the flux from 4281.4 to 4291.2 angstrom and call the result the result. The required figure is 6.3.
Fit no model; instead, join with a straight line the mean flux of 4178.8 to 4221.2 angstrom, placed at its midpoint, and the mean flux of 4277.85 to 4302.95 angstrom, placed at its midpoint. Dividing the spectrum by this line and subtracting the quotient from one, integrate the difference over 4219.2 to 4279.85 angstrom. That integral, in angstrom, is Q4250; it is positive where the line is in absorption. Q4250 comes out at -4.9 angstrom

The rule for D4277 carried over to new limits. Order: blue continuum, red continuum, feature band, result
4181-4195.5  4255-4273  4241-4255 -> 0.04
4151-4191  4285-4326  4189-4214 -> -0.03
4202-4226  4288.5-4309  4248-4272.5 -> -0.14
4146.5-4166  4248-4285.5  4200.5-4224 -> -0.02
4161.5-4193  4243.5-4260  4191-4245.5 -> 0.03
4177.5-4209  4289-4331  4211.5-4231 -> -0.01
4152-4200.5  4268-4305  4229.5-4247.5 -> -0.05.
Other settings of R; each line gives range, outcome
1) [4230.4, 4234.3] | 7.43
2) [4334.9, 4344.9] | 6.33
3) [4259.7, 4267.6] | 7.37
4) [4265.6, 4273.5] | 7.07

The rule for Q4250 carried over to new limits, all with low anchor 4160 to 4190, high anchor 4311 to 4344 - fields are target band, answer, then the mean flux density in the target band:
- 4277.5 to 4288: 0.5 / 6.54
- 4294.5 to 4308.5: 2.4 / 5.7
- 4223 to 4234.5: 0.3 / 6.69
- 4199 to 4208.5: 0.0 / 6.91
